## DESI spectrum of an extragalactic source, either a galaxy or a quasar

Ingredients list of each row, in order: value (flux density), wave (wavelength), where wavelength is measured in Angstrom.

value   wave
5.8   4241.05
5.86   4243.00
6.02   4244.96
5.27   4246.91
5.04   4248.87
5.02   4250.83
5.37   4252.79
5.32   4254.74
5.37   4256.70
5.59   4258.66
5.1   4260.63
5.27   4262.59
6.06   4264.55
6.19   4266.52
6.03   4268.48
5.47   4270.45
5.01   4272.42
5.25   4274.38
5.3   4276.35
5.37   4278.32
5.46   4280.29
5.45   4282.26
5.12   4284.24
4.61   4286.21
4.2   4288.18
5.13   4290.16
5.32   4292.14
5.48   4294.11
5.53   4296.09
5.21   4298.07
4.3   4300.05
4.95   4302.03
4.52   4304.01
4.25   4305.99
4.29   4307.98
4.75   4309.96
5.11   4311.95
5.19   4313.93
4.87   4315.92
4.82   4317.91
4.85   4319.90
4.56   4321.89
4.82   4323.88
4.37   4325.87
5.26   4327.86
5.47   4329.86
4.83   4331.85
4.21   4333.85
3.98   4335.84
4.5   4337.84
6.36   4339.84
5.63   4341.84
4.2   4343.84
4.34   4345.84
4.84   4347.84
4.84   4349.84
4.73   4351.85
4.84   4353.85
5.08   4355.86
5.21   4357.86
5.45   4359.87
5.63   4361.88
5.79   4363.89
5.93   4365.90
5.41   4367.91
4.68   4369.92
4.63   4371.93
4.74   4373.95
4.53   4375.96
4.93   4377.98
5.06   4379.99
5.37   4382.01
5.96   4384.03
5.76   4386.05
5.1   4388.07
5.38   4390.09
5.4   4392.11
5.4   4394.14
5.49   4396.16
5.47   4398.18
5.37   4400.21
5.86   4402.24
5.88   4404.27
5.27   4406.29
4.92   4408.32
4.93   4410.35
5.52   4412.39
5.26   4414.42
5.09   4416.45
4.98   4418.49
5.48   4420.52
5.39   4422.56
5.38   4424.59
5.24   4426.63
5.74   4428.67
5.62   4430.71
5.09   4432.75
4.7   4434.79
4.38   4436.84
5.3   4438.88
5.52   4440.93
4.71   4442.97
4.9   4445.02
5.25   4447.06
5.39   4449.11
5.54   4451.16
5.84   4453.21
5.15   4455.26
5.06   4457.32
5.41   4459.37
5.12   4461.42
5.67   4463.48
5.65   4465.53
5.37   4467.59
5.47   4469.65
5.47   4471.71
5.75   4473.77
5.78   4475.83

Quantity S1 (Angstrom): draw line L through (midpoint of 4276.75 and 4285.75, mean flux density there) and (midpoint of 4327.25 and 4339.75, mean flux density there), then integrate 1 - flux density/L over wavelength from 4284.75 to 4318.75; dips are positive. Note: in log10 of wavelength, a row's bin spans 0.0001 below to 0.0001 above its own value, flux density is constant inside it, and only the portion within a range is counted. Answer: 1.7 Angstrom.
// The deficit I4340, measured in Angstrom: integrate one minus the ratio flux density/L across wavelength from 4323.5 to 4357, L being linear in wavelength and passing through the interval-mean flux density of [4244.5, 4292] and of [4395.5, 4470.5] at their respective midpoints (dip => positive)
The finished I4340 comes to 2.99 Angstrom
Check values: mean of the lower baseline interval 5.33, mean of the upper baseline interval 5.31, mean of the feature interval 4.84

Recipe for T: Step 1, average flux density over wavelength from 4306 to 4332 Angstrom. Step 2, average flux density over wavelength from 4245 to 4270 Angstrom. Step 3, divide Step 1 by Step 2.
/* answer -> 0.88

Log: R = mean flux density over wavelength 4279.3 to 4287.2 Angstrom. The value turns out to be 5.16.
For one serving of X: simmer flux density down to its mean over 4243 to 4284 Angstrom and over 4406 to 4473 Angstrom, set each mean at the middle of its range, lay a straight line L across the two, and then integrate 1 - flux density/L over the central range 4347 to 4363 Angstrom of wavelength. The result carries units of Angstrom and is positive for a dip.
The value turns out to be 0.8 Angstrom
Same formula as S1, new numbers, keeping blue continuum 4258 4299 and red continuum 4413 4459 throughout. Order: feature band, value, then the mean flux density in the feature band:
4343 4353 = 1.3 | 4.6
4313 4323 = 0.9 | 4.85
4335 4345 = 0.7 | 4.94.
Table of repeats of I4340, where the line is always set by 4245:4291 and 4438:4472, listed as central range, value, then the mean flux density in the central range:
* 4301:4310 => 1.3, 4.53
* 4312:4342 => 2.4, 4.9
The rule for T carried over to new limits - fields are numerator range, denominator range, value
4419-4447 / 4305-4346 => 1.08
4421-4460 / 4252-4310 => 1.01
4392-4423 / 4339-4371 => 1.03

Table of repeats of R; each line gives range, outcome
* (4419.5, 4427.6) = 5.38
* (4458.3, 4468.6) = 5.45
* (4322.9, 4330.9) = 4.98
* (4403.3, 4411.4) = 5.25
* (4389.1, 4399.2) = 5.43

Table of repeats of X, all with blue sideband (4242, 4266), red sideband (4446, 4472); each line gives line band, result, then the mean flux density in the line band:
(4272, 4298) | 1.3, 5.18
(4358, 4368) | -0.4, 5.62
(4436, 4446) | 0.8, 4.97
